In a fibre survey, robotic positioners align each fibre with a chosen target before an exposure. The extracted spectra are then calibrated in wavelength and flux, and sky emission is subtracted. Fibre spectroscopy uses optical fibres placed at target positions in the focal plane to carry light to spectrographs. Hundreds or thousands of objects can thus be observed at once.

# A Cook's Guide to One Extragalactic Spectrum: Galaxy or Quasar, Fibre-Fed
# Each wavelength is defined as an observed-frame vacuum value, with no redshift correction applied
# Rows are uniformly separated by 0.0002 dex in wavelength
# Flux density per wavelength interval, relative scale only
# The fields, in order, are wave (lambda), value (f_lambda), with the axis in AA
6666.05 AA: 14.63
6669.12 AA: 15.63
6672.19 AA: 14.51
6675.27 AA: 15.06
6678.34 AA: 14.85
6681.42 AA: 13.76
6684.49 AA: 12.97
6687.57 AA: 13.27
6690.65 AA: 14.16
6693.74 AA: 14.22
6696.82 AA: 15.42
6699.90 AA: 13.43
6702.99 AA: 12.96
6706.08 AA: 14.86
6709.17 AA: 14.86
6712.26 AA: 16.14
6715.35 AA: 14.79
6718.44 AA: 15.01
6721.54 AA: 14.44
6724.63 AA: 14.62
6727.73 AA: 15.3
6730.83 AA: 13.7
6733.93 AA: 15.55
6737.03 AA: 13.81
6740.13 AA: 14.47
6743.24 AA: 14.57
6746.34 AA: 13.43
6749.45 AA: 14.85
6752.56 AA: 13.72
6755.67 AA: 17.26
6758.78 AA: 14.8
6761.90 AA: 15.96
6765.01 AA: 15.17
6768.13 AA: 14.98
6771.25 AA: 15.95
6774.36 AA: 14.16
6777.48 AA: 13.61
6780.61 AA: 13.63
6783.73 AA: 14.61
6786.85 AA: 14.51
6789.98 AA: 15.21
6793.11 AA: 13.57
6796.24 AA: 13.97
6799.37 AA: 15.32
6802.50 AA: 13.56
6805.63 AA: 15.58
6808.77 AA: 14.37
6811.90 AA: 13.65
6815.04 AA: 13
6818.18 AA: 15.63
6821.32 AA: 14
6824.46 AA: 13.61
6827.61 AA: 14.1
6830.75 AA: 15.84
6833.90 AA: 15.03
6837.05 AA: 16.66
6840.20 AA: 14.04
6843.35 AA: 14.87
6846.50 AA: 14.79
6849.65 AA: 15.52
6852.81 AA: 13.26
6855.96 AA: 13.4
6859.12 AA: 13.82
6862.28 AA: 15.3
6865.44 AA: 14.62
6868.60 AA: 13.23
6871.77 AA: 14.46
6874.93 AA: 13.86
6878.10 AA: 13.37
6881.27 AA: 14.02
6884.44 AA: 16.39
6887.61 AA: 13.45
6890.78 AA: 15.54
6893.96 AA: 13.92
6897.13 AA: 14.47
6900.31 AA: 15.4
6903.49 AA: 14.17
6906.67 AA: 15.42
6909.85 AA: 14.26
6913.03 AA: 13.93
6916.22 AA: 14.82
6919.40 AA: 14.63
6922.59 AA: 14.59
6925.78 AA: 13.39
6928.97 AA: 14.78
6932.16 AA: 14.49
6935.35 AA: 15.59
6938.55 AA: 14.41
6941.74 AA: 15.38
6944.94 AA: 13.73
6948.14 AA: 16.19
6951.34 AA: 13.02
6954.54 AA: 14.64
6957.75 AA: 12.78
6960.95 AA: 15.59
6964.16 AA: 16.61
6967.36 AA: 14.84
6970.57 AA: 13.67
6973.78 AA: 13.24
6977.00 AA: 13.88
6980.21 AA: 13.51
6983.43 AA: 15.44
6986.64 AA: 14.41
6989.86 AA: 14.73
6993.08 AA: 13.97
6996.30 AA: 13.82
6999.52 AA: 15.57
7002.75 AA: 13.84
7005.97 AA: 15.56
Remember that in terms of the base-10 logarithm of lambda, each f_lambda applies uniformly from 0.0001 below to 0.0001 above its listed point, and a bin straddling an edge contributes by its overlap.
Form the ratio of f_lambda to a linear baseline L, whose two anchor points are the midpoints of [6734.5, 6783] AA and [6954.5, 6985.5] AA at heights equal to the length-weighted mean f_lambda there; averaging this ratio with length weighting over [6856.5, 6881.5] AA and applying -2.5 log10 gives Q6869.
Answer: 0.04 mag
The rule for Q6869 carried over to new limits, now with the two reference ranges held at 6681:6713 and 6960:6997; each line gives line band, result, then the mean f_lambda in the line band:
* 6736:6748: 0.01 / 14.1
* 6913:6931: 0.00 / 14.4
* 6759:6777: -0.07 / 15.1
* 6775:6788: 0.01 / 14.1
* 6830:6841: -0.08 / 15.4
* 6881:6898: -0.02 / 14.7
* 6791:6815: 0.00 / 14.2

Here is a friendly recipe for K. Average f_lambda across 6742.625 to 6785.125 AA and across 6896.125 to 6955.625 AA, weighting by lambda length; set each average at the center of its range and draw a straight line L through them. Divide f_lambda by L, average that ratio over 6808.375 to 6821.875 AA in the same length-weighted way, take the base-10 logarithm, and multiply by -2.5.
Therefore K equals 0.04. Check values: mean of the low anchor 14.8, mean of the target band 14.1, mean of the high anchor 14.6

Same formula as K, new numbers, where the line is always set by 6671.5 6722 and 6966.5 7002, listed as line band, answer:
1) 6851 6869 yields 0.02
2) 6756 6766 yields -0.09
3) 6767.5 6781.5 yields -0.01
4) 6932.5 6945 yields -0.04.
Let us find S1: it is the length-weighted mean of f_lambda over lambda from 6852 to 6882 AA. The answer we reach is 13.9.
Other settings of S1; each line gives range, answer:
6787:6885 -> 14.4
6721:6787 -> 14.7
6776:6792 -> 14.3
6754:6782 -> 15.1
